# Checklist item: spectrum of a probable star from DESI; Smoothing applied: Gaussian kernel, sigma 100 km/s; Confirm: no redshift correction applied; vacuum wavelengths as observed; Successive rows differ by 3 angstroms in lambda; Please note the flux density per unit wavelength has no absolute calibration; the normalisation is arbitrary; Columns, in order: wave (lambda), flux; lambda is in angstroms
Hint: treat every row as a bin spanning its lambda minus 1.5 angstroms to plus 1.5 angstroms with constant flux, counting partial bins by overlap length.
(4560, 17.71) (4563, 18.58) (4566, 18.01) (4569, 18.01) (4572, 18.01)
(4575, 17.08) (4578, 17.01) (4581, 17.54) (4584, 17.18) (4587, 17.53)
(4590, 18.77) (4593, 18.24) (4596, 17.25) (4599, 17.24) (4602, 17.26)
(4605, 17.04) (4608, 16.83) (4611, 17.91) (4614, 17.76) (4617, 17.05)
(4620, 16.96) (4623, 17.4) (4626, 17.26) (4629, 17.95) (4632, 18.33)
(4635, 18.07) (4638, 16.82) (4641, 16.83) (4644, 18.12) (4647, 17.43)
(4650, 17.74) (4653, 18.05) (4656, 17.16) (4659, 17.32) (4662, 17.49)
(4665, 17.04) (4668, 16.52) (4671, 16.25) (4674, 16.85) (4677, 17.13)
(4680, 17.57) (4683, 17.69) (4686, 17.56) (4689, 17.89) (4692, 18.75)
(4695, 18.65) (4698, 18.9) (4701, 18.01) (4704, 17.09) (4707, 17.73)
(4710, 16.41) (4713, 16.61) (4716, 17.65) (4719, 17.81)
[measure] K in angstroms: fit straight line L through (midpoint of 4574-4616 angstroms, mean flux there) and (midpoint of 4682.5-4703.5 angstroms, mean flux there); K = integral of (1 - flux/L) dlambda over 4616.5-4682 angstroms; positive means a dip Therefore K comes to 1.91 angstroms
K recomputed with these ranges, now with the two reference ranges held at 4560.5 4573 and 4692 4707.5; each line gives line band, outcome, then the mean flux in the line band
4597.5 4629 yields 1.45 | 17.3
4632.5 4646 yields 0.46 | 17.5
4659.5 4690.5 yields 1.63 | 17.2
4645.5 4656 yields 0.28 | 17.7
